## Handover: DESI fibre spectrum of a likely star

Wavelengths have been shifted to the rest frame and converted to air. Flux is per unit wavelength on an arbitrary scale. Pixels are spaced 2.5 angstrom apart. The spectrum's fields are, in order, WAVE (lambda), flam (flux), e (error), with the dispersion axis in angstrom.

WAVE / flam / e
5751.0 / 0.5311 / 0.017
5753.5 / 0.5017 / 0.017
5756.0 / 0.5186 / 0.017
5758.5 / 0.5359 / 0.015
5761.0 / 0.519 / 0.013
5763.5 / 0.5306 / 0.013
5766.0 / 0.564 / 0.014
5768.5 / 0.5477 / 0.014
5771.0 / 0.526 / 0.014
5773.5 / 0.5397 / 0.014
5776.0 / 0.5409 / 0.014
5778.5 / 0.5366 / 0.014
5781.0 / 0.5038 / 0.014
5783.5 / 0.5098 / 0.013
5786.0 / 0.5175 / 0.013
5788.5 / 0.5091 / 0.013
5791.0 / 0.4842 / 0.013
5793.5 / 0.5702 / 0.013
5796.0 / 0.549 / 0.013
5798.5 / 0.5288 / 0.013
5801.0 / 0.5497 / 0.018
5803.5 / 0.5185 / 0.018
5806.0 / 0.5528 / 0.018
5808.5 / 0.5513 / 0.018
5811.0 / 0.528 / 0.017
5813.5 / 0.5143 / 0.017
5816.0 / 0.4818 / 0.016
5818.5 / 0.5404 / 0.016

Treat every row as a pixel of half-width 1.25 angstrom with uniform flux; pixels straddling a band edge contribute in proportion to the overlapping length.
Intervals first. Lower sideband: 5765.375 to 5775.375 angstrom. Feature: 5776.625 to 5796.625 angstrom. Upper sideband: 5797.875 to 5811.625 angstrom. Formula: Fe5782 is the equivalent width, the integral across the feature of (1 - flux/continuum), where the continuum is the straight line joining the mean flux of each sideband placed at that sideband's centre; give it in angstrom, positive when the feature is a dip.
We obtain 0.7 angstrom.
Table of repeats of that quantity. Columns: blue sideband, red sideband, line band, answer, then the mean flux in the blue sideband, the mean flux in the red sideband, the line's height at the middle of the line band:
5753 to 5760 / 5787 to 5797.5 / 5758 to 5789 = -0.3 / 0.521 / 0.528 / 0.524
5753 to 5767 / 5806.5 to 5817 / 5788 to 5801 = -0.2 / 0.529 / 0.522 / 0.524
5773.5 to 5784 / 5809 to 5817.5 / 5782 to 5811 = -0.7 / 0.526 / 0.513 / 0.519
